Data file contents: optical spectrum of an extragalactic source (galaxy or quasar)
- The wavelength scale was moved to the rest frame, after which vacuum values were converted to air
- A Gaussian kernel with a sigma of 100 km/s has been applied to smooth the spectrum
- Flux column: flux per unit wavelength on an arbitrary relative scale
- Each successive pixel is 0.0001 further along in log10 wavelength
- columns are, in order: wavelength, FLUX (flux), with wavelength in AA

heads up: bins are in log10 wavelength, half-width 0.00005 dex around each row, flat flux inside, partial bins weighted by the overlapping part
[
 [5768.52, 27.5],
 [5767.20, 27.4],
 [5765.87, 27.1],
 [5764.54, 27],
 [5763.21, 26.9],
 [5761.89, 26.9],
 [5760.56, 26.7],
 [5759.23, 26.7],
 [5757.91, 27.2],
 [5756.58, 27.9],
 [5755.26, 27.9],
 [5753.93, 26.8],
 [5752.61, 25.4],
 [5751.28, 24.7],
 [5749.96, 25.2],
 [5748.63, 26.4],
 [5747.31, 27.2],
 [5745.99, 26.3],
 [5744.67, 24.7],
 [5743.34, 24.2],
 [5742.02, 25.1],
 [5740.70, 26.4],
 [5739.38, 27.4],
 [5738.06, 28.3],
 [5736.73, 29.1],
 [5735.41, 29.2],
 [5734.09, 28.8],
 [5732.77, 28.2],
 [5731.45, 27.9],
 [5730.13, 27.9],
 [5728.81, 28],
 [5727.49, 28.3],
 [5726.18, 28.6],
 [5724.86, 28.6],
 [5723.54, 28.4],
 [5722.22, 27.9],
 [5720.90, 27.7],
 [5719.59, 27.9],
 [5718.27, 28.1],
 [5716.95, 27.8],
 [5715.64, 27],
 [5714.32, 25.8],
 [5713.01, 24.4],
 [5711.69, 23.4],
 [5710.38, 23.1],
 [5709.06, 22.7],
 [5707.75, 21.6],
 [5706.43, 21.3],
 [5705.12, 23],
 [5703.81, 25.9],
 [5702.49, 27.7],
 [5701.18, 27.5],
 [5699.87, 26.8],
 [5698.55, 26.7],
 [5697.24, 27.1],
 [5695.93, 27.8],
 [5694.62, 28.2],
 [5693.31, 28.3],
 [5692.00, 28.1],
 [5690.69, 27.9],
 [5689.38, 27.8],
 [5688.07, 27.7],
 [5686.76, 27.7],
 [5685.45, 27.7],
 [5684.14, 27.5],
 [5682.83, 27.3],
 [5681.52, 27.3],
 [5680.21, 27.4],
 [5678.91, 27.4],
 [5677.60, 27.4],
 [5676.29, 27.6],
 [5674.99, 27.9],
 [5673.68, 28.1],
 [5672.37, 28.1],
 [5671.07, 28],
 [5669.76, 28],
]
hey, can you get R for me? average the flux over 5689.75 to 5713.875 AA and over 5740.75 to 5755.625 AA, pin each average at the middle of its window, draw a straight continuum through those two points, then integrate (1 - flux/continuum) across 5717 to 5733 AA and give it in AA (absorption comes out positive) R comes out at -1.5 AA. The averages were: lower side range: 25.7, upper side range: 25.8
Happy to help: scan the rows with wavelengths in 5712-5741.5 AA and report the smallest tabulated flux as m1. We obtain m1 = 24.4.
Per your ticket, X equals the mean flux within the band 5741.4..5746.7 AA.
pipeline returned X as 25.1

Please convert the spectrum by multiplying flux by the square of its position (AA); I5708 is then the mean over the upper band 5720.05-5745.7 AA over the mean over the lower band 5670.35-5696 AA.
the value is 1.0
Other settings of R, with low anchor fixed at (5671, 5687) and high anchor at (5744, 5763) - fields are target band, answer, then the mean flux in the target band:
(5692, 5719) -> 1.4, 25.8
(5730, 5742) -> -0.6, 28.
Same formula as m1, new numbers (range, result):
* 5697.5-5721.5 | 21.3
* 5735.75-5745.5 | 24.2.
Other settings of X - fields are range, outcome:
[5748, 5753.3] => 25.4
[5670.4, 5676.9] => 27.9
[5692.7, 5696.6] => 28.1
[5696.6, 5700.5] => 26.8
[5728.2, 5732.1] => 27.9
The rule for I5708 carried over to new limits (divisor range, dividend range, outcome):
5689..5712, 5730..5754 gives 1.05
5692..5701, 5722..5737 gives 1.04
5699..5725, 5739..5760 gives 1.03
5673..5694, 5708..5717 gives 0.90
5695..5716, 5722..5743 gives 1.12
